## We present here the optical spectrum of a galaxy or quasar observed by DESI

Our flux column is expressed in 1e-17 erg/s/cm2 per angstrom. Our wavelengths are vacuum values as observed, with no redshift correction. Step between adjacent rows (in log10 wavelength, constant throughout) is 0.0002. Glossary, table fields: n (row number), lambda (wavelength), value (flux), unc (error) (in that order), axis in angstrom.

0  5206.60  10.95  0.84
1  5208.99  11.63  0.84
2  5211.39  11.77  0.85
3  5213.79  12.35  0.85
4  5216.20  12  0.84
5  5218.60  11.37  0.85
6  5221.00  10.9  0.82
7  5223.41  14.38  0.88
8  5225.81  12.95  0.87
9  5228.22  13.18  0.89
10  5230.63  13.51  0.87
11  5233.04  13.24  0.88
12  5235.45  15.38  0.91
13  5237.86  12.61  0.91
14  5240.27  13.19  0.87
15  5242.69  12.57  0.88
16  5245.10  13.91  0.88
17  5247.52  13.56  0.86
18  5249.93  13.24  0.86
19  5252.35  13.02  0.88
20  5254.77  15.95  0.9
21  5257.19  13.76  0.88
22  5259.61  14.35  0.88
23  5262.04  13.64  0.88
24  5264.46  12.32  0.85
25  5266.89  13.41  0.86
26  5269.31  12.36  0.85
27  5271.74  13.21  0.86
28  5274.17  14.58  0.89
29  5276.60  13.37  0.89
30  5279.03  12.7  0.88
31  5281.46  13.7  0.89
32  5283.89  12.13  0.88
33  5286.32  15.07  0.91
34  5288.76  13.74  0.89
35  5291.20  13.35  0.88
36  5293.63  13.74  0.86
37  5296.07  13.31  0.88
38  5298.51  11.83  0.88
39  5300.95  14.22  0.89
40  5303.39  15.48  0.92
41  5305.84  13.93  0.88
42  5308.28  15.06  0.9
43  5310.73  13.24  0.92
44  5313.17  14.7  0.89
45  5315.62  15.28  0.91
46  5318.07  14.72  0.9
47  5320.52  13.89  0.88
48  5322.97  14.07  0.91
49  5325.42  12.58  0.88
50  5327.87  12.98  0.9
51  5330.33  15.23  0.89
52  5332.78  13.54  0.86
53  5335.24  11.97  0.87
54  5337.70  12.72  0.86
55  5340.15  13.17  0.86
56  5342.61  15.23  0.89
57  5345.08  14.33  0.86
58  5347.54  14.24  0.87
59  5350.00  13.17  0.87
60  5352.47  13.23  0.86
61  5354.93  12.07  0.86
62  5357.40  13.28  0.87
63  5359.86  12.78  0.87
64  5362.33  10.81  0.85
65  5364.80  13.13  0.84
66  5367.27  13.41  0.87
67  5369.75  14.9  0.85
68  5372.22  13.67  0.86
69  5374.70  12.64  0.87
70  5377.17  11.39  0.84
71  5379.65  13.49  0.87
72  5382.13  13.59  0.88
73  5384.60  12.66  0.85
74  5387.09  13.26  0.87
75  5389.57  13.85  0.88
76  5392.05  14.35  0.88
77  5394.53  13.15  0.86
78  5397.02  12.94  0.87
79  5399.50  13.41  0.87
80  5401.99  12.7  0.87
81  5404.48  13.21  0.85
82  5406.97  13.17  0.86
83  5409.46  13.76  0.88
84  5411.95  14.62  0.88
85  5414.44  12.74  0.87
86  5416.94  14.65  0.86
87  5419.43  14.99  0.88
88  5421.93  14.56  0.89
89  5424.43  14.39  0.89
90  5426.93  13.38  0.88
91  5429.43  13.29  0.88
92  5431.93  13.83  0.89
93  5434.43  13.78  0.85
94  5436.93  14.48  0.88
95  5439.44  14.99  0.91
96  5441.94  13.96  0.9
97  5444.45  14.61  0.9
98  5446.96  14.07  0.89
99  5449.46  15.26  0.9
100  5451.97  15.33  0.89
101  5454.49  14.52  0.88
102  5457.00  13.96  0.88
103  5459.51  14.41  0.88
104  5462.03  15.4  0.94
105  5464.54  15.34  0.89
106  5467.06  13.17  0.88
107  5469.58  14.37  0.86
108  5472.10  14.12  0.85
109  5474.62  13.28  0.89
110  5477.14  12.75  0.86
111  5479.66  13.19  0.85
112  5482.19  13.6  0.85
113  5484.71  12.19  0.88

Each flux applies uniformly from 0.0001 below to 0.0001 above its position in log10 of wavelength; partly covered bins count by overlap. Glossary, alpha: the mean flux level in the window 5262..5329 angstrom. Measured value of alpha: 13.7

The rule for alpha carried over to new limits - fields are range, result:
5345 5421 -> 13.3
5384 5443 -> 13.8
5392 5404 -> 13.2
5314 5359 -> 13.7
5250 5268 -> 13.7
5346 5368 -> 12.9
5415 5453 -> 14.3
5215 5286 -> 13.3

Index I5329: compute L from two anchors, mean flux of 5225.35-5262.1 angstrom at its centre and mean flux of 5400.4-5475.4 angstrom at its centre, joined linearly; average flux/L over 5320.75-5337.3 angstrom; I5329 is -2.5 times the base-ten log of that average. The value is 0.04 mag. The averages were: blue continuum 13.6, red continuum 14.1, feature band 13.4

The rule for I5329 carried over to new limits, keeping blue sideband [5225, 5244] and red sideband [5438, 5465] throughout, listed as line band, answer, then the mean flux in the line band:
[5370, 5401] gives 0.08 mag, 13.3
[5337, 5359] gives 0.04 mag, 13.5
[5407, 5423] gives 0.03 mag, 14.1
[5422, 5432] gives 0.06 mag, 13.8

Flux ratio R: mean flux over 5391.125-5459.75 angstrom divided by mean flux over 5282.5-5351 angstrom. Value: 1.01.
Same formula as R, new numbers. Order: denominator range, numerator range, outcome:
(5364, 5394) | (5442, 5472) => 1.09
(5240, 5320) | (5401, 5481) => 1.03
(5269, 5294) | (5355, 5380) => 0.96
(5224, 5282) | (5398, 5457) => 1.04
